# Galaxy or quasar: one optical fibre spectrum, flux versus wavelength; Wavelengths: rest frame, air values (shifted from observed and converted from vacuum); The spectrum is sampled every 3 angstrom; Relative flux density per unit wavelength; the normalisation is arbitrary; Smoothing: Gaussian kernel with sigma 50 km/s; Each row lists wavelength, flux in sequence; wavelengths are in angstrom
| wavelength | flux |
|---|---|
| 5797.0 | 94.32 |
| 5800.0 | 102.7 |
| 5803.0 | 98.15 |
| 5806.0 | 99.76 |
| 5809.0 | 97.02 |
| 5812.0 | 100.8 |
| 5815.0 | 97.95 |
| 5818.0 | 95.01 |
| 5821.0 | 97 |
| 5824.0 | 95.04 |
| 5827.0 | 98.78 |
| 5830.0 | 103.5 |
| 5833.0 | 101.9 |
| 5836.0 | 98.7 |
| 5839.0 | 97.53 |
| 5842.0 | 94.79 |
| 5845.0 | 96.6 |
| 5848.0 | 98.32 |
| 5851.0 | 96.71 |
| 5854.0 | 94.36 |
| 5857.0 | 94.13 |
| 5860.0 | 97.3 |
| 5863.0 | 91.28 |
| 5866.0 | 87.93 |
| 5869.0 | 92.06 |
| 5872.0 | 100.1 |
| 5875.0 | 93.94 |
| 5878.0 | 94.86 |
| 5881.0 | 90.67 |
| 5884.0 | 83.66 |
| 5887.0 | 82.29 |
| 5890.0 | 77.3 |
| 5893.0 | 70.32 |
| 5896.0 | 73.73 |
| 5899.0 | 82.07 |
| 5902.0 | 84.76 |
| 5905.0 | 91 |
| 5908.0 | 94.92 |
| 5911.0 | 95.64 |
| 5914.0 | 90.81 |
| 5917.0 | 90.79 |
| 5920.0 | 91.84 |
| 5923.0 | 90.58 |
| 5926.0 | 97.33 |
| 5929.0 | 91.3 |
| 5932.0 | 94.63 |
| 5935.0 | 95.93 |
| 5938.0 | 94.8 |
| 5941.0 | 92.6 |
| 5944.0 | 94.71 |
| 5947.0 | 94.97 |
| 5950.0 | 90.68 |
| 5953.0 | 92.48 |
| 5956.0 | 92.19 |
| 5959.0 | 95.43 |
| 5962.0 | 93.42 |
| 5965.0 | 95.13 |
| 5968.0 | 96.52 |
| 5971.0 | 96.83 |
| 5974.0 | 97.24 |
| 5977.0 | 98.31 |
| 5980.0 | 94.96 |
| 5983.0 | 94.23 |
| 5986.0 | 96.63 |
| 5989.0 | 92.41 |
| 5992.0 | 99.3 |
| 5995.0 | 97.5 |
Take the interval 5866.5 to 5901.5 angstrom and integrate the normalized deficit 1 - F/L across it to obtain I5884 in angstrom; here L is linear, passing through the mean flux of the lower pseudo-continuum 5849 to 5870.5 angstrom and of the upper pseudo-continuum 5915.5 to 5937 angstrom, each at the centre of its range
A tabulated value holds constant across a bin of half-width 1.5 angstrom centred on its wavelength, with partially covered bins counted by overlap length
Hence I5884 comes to 2.9 angstrom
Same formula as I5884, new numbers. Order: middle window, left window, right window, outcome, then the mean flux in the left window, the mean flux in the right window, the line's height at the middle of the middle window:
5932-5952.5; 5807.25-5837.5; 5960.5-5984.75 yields 0.5 angstrom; 98.6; 95.8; 96.4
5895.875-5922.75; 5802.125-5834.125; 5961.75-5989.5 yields 2.1 angstrom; 98.6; 95.8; 97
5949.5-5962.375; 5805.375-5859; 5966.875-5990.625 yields 0.4 angstrom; 97.6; 95.9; 96.2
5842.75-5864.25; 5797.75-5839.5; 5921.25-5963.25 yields 0.4 angstrom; 98.8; 93.6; 97.3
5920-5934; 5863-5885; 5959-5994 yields 0.1 angstrom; 92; 95.9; 94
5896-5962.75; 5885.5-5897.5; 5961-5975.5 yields -5.0 angstrom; 75.9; 95.9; 85.8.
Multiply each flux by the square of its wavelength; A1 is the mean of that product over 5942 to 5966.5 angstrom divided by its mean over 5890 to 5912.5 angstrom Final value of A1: 1.1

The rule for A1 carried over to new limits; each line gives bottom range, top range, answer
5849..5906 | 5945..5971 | 1.09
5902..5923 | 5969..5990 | 1.07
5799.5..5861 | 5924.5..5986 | 1.01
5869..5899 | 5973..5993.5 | 1.16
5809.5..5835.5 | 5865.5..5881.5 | 0.97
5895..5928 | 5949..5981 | 1.08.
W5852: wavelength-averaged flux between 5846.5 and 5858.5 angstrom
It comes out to 95.9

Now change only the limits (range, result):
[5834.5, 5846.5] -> 96.9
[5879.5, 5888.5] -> 85.5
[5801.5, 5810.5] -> 98.3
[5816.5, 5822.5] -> 96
